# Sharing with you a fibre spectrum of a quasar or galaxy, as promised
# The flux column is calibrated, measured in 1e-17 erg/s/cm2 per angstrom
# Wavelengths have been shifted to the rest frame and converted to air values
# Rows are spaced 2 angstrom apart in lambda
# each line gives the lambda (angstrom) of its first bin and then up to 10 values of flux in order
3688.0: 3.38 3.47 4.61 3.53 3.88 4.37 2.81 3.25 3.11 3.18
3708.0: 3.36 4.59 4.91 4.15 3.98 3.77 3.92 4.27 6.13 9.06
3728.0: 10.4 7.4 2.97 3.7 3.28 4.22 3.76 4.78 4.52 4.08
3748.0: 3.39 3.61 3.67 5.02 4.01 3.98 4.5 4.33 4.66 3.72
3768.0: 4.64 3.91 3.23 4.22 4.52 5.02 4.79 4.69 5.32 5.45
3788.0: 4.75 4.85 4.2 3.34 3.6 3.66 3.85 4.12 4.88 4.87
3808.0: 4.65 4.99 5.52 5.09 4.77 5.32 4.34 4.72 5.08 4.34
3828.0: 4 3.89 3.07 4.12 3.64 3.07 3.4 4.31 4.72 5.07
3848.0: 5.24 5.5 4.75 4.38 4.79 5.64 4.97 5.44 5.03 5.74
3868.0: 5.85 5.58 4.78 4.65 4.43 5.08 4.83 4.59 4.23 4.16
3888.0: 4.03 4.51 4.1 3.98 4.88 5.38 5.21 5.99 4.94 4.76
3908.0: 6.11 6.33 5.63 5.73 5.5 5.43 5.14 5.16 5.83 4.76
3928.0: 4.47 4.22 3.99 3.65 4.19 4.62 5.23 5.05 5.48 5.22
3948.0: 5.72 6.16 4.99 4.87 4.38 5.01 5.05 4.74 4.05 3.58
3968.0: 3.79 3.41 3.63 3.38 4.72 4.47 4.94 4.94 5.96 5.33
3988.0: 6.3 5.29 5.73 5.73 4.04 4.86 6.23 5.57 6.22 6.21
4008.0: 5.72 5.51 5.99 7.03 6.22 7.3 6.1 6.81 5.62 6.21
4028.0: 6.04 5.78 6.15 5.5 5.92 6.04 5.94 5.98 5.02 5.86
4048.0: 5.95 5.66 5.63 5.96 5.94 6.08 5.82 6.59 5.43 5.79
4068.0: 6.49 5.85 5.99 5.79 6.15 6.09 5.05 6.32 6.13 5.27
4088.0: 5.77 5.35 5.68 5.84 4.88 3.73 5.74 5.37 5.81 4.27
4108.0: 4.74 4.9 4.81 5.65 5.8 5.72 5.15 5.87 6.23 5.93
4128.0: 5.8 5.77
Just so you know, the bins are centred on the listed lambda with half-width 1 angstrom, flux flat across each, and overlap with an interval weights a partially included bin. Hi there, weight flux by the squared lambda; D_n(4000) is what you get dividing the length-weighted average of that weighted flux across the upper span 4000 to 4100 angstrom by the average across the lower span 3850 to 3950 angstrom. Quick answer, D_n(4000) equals 1.27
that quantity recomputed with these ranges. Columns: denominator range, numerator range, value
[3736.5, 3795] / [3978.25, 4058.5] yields 1.54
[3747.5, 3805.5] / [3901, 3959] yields 1.29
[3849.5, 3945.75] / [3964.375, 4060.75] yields 1.18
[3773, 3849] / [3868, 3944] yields 1.16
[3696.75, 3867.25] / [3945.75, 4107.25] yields 1.39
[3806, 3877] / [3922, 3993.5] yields 1.08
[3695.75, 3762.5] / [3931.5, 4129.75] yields 1.44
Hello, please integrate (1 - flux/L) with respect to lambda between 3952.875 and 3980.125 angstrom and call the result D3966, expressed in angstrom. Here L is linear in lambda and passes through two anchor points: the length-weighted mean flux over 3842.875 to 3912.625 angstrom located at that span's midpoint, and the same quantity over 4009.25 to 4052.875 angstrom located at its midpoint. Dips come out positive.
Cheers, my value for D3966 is 6.4 angstrom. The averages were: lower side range 5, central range 4.27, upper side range 6.02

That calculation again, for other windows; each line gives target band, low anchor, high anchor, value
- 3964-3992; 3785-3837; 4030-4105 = 3.6 angstrom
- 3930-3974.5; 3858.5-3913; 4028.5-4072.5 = 6.6 angstrom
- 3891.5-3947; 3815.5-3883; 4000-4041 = 2.2 angstrom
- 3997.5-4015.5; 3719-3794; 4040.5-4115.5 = -1.9 angstrom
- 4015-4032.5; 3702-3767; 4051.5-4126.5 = -2.7 angstrom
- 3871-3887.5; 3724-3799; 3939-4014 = 1.0 angstrom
